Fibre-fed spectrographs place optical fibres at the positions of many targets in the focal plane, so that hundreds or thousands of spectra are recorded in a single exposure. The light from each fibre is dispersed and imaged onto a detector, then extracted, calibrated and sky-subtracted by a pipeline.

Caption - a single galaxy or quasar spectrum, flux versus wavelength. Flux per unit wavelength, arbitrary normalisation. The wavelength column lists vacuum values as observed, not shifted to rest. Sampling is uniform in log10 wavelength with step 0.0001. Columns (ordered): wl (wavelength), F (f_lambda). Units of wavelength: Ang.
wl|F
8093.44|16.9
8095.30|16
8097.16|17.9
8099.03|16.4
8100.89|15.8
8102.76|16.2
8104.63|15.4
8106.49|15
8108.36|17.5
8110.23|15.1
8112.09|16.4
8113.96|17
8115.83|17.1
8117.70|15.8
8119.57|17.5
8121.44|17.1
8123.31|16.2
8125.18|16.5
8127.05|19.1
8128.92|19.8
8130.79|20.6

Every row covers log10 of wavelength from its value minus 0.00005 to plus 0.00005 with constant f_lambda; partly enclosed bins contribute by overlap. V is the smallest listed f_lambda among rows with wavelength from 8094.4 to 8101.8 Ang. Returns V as 15.8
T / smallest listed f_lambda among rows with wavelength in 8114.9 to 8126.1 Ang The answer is 15.8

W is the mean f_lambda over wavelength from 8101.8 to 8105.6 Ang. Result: 15.8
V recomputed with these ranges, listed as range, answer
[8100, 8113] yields 15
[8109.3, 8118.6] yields 15.1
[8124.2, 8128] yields 16.5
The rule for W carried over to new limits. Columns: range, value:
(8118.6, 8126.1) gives 16.8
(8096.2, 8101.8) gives 16.7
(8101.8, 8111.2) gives 15.8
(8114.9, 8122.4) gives 16.9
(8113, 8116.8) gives 17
